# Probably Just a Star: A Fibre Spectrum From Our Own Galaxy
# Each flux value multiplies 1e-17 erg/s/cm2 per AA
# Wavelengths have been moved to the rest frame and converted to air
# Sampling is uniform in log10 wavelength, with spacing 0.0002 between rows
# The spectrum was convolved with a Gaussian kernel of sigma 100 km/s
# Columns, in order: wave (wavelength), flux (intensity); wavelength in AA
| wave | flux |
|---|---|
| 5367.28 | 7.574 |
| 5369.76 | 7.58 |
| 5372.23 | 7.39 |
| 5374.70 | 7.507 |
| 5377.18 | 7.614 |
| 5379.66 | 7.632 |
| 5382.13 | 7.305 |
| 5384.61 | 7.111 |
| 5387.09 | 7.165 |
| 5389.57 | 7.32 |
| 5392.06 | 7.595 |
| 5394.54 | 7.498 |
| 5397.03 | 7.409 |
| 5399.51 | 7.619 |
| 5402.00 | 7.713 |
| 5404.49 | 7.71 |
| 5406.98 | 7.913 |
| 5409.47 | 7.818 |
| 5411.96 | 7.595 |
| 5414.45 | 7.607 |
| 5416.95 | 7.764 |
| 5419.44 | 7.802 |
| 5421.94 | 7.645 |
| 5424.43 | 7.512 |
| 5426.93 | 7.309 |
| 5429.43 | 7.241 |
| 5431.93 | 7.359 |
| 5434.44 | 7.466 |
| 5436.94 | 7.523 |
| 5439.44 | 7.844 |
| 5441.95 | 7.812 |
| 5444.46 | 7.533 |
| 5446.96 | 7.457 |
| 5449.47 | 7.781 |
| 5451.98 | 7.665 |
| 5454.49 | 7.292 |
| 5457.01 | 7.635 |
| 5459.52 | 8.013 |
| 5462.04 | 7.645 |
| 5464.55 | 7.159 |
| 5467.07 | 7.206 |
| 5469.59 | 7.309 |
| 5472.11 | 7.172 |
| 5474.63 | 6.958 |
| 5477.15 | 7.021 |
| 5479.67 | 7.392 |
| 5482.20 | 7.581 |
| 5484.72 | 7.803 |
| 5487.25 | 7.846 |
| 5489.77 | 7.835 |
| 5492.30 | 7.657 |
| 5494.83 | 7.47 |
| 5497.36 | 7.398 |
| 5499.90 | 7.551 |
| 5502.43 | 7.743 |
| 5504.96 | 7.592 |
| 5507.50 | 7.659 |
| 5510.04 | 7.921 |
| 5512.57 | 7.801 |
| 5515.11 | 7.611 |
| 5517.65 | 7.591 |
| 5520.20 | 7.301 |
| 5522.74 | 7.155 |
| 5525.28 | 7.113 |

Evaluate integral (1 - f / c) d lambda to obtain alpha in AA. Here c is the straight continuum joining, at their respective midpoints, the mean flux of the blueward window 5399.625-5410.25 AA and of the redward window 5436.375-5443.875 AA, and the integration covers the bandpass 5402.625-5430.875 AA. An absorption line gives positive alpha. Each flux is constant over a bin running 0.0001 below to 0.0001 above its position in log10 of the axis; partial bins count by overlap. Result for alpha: 0.5 AA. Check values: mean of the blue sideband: 7.77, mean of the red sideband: 7.72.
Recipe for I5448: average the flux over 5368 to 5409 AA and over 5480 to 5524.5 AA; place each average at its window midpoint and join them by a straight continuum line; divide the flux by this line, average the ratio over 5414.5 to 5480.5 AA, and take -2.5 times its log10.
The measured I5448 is 0.01 mag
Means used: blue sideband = 7.51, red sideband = 7.61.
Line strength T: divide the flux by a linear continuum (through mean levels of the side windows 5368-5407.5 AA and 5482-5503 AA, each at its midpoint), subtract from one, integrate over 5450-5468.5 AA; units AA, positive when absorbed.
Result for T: 0.20 AA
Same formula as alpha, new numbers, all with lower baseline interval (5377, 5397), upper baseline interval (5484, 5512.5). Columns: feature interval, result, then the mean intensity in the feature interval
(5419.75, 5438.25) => 0.1 AA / 7.46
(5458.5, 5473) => 0.4 AA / 7.41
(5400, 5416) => -0.6 AA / 7.72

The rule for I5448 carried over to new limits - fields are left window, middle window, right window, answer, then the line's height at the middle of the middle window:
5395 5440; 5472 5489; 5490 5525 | 0.021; 7.58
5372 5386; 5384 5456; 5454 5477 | -0.024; 7.4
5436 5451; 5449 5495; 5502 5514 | 0.029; 7.7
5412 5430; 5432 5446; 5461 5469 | -0.020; 7.47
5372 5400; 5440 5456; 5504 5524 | -0.014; 7.5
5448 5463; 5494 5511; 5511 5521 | 0.000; 7.61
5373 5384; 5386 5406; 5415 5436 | -0.002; 7.5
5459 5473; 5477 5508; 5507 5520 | -0.007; 7.55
